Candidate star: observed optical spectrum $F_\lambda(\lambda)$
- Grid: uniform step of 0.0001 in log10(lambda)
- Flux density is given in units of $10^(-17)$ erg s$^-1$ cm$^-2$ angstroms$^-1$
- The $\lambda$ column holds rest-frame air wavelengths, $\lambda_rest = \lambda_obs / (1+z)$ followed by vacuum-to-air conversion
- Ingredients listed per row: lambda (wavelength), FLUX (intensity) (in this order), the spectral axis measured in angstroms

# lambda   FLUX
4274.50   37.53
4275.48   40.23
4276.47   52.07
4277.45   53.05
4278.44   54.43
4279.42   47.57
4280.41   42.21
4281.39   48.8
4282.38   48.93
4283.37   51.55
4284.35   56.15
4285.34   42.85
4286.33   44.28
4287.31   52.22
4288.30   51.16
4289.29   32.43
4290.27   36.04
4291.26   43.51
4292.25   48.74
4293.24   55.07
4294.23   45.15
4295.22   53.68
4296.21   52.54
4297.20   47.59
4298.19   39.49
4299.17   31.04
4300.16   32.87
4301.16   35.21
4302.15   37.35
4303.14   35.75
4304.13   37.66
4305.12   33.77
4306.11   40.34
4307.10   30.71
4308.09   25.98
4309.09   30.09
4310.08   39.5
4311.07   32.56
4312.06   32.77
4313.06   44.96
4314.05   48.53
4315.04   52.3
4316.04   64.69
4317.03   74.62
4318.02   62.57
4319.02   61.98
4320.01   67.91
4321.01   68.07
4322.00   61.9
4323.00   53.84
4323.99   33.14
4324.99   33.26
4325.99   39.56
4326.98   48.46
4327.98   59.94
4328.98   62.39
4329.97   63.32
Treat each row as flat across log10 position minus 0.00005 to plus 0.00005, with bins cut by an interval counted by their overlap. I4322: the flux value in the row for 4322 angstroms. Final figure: 61.9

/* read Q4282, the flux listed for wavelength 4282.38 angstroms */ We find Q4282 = 48.93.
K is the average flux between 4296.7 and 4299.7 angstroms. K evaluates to 39.4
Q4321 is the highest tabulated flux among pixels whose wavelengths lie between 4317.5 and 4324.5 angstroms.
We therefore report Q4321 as 68.07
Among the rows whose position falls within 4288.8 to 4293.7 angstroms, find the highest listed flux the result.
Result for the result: 55.07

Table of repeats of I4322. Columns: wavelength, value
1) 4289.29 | 32.43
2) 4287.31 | 52.22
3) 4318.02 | 62.57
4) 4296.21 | 52.54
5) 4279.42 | 47.57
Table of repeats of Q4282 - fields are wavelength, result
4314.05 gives 48.53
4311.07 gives 32.56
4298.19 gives 39.49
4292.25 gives 48.74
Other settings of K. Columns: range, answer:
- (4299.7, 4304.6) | 35.7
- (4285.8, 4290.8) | 43.3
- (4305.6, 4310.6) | 33.3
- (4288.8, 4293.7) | 43.1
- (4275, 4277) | 46.3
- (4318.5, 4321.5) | 65.8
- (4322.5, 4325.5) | 40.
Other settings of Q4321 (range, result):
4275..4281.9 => 54.43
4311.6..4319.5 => 74.62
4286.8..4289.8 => 52.22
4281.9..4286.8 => 56.15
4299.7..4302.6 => 37.35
